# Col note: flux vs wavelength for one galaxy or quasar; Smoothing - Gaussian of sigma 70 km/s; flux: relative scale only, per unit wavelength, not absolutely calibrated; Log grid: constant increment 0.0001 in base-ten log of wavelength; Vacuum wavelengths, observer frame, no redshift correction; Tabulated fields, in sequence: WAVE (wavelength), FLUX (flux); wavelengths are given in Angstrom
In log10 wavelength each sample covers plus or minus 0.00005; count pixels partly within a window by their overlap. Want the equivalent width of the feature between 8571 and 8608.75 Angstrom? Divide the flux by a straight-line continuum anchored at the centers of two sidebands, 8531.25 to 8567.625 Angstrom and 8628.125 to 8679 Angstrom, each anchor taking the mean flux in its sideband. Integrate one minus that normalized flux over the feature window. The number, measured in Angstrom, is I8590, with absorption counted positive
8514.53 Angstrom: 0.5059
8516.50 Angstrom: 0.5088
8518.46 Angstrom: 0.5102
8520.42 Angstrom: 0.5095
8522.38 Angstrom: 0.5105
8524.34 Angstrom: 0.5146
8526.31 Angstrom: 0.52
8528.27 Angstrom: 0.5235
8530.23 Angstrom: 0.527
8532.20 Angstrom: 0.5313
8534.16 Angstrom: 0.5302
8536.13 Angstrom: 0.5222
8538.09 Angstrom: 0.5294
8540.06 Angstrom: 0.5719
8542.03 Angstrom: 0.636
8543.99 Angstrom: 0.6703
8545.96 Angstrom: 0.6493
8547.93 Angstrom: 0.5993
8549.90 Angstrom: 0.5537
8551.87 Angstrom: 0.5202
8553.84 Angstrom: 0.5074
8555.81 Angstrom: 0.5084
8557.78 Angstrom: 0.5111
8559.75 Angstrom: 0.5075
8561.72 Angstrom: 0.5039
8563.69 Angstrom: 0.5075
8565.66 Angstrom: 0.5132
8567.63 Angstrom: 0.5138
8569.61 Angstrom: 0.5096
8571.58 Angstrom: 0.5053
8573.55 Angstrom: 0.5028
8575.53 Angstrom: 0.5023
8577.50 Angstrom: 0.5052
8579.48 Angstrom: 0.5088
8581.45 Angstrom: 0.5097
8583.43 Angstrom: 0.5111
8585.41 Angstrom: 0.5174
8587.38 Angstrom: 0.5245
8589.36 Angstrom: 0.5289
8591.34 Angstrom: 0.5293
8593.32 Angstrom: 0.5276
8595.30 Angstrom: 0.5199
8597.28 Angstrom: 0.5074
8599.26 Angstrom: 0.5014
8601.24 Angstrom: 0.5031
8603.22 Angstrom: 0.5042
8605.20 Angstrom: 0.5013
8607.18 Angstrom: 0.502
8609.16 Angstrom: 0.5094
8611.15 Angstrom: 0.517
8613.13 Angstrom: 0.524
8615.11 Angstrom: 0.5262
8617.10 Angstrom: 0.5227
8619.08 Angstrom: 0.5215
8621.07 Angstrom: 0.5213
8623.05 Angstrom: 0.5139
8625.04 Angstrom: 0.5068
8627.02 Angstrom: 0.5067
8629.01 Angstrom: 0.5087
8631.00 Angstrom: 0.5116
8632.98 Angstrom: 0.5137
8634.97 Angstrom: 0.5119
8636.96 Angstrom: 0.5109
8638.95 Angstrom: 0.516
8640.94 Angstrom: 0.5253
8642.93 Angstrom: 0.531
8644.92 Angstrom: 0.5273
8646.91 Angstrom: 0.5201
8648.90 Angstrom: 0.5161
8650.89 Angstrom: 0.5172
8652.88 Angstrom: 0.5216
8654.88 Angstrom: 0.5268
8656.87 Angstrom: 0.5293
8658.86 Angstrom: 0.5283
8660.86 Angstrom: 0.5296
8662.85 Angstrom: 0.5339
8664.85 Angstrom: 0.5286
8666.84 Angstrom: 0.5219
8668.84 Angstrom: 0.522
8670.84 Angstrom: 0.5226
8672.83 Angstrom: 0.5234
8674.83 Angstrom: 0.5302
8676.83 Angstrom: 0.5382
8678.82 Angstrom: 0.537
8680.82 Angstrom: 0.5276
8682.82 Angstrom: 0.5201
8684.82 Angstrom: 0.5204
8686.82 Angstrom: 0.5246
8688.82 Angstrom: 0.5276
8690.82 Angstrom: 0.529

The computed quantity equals 1.9 Angstrom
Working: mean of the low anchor 0.548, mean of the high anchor 0.523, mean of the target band 0.511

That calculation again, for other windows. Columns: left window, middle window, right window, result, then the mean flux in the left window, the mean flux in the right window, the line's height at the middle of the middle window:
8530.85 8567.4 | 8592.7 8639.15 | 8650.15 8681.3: 2.02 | 0.548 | 0.527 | 0.536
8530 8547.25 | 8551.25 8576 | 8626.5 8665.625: 2.41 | 0.577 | 0.521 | 0.564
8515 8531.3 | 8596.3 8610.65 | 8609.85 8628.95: 0.34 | 0.515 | 0.517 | 0.517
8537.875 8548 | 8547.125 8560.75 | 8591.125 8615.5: 1.57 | 0.616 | 0.512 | 0.597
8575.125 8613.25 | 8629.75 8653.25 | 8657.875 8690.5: 0.13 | 0.513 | 0.527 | 0.521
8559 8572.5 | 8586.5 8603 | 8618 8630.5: -0.20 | 0.509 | 0.513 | 0.511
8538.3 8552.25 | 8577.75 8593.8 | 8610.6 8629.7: 1.04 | 0.599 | 0.517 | 0.555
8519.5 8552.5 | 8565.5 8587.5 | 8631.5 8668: 1.36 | 0.555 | 0.523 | 0.543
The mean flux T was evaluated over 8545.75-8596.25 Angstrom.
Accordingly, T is 0.521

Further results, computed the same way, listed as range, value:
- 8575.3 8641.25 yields 0.514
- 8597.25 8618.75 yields 0.511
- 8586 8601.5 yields 0.518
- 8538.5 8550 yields 0.613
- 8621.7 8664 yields 0.519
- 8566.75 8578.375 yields 0.506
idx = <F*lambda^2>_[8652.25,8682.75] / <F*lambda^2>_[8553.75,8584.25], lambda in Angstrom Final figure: 1.1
